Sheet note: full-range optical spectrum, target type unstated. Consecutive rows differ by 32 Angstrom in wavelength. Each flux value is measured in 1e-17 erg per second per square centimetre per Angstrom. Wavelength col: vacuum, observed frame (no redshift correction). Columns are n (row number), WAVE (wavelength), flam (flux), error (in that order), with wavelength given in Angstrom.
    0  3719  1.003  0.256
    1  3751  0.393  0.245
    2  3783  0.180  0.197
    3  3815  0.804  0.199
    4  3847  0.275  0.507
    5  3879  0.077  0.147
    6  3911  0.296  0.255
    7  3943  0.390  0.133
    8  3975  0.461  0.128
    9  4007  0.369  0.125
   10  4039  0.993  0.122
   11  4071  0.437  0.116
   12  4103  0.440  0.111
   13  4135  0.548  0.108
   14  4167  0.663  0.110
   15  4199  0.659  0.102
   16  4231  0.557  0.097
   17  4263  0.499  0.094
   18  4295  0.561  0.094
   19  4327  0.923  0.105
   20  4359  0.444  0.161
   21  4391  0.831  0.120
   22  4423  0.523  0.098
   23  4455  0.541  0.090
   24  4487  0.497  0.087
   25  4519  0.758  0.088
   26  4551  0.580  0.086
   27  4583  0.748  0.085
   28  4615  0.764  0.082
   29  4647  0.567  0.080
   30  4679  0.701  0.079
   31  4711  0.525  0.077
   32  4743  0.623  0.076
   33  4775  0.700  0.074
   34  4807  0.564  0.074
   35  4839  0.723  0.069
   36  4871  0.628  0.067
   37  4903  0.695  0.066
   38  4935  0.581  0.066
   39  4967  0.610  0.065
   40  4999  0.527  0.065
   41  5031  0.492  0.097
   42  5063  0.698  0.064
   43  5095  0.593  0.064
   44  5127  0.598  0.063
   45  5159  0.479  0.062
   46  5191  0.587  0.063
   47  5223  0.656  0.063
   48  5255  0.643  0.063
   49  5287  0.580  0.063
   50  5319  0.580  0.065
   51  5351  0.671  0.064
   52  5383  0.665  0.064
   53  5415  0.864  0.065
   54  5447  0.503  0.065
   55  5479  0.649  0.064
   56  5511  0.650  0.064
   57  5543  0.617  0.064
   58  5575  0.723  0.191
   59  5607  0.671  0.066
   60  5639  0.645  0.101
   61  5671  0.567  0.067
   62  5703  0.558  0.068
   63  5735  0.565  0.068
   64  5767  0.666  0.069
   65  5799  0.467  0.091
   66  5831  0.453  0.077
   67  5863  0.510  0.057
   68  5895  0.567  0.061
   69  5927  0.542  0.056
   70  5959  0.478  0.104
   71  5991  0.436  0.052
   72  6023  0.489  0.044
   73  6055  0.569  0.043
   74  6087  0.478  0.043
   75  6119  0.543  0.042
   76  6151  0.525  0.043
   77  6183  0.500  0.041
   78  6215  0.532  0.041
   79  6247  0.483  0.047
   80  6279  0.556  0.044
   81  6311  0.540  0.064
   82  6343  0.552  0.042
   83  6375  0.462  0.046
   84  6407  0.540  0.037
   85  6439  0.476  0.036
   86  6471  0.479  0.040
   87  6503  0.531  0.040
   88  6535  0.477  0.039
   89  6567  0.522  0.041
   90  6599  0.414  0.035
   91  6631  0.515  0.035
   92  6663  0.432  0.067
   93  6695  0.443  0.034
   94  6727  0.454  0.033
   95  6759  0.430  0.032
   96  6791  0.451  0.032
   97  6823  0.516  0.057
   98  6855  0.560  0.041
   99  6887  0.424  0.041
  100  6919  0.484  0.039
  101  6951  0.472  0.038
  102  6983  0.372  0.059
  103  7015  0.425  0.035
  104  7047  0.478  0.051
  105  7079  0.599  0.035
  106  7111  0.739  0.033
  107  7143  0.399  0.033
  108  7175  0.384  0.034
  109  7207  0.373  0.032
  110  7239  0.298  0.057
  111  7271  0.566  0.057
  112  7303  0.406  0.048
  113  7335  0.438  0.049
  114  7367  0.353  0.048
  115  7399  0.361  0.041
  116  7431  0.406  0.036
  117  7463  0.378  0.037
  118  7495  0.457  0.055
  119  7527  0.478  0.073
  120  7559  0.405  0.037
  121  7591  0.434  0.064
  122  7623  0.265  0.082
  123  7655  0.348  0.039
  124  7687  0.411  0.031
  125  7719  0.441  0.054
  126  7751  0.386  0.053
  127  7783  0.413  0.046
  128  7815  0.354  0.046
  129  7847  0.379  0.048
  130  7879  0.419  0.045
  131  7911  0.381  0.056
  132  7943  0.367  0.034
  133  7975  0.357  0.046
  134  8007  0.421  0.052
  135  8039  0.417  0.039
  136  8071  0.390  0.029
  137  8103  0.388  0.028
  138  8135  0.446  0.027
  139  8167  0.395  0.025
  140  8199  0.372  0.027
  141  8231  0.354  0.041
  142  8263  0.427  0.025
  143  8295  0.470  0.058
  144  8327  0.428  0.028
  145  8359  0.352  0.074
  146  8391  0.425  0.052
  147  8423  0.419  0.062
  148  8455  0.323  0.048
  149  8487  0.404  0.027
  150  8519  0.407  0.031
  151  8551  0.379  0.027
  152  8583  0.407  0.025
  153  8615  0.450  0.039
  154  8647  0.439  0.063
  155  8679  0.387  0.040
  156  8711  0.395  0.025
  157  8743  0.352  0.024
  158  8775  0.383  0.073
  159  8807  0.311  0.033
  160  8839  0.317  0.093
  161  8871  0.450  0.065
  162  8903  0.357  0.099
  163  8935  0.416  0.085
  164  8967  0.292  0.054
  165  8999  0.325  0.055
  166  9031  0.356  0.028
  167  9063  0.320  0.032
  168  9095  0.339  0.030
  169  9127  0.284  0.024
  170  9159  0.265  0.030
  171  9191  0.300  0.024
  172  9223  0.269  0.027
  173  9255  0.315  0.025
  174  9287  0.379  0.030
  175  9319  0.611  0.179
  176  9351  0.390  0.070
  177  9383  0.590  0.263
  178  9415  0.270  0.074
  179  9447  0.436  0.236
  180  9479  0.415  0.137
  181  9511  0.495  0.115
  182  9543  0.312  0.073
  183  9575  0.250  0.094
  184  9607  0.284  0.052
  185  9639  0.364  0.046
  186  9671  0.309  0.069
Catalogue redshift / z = 0.08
